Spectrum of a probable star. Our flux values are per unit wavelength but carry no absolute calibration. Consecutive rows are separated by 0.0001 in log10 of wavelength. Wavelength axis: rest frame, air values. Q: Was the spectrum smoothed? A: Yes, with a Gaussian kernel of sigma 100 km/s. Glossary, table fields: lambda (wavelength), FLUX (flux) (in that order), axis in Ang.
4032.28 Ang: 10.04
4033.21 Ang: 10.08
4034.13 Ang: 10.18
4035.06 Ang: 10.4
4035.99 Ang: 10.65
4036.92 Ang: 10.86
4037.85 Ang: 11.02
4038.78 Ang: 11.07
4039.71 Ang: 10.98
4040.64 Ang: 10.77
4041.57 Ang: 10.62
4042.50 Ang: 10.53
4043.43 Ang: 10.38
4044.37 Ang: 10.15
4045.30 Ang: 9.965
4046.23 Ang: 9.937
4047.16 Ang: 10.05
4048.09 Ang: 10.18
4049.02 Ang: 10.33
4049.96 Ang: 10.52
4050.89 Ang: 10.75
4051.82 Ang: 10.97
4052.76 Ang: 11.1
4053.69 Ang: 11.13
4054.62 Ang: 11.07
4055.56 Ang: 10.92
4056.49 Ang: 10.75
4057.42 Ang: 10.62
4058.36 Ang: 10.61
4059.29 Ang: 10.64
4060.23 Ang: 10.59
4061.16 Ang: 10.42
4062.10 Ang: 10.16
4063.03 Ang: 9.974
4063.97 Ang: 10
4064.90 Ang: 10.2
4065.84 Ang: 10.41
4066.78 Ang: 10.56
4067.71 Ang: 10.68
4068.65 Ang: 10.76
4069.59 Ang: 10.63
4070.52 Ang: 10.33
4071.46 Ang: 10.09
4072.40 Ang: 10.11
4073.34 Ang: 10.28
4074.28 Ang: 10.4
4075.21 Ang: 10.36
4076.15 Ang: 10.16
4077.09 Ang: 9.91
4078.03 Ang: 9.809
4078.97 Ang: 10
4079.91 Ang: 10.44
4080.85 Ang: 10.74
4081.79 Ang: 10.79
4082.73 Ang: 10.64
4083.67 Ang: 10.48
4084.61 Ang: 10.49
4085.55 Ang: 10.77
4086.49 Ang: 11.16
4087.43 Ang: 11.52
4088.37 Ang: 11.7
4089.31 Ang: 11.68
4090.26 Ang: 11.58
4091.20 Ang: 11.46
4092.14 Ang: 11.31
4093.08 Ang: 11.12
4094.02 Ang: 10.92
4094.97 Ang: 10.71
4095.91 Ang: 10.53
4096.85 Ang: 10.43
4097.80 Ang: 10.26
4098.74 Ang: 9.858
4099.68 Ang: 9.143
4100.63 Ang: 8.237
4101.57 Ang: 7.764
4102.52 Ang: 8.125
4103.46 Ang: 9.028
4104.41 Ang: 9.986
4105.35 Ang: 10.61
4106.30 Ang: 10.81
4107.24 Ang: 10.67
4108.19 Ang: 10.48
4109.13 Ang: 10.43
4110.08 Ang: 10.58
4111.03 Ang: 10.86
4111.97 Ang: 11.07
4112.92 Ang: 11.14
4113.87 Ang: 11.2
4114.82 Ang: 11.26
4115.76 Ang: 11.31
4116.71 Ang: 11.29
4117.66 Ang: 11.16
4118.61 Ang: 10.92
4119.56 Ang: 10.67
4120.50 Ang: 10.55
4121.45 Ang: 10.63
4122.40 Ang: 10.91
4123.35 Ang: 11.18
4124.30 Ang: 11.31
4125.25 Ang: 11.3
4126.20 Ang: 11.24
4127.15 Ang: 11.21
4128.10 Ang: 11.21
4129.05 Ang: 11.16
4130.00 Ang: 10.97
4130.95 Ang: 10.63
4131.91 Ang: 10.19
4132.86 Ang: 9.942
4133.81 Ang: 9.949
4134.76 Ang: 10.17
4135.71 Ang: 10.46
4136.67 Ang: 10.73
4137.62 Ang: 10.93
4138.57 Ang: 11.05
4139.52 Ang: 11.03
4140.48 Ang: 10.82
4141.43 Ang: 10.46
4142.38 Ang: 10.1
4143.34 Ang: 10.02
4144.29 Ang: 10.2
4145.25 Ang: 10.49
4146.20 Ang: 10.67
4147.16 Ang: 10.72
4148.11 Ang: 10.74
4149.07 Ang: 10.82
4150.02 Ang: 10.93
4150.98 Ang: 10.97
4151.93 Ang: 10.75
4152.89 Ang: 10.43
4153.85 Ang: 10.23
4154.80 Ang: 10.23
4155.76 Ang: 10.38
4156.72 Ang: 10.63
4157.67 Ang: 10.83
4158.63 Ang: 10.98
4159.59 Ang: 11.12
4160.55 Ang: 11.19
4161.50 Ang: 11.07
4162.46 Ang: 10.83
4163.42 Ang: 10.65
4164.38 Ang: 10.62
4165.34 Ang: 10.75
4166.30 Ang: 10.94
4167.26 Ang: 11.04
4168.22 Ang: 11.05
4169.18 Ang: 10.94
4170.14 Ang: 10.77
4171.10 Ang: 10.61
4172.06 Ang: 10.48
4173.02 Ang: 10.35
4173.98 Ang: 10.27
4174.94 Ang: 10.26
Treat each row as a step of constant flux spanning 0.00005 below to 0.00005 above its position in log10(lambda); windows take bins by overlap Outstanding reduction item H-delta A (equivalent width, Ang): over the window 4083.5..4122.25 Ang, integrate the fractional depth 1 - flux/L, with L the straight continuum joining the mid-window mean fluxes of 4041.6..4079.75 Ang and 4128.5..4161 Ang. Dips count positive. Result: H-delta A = -0.3 Ang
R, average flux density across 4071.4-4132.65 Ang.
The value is 10.6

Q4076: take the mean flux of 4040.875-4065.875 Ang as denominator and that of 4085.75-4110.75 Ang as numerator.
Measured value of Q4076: 0.99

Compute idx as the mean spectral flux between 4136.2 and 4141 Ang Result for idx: 10.9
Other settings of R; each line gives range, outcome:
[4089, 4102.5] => 10.3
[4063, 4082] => 10.3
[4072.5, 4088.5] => 10.5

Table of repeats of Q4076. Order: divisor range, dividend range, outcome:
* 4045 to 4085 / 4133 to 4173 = 1.02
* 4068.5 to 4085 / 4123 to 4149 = 1.03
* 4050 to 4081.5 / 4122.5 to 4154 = 1.02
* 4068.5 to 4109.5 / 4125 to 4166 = 1.03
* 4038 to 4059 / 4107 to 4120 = 1.03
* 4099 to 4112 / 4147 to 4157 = 1.08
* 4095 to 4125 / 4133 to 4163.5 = 1.02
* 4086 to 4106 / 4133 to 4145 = 1.01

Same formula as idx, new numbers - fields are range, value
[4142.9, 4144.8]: 10.1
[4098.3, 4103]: 8.62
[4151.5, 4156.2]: 10.4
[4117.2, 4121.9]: 10.8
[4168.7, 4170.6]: 10.9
